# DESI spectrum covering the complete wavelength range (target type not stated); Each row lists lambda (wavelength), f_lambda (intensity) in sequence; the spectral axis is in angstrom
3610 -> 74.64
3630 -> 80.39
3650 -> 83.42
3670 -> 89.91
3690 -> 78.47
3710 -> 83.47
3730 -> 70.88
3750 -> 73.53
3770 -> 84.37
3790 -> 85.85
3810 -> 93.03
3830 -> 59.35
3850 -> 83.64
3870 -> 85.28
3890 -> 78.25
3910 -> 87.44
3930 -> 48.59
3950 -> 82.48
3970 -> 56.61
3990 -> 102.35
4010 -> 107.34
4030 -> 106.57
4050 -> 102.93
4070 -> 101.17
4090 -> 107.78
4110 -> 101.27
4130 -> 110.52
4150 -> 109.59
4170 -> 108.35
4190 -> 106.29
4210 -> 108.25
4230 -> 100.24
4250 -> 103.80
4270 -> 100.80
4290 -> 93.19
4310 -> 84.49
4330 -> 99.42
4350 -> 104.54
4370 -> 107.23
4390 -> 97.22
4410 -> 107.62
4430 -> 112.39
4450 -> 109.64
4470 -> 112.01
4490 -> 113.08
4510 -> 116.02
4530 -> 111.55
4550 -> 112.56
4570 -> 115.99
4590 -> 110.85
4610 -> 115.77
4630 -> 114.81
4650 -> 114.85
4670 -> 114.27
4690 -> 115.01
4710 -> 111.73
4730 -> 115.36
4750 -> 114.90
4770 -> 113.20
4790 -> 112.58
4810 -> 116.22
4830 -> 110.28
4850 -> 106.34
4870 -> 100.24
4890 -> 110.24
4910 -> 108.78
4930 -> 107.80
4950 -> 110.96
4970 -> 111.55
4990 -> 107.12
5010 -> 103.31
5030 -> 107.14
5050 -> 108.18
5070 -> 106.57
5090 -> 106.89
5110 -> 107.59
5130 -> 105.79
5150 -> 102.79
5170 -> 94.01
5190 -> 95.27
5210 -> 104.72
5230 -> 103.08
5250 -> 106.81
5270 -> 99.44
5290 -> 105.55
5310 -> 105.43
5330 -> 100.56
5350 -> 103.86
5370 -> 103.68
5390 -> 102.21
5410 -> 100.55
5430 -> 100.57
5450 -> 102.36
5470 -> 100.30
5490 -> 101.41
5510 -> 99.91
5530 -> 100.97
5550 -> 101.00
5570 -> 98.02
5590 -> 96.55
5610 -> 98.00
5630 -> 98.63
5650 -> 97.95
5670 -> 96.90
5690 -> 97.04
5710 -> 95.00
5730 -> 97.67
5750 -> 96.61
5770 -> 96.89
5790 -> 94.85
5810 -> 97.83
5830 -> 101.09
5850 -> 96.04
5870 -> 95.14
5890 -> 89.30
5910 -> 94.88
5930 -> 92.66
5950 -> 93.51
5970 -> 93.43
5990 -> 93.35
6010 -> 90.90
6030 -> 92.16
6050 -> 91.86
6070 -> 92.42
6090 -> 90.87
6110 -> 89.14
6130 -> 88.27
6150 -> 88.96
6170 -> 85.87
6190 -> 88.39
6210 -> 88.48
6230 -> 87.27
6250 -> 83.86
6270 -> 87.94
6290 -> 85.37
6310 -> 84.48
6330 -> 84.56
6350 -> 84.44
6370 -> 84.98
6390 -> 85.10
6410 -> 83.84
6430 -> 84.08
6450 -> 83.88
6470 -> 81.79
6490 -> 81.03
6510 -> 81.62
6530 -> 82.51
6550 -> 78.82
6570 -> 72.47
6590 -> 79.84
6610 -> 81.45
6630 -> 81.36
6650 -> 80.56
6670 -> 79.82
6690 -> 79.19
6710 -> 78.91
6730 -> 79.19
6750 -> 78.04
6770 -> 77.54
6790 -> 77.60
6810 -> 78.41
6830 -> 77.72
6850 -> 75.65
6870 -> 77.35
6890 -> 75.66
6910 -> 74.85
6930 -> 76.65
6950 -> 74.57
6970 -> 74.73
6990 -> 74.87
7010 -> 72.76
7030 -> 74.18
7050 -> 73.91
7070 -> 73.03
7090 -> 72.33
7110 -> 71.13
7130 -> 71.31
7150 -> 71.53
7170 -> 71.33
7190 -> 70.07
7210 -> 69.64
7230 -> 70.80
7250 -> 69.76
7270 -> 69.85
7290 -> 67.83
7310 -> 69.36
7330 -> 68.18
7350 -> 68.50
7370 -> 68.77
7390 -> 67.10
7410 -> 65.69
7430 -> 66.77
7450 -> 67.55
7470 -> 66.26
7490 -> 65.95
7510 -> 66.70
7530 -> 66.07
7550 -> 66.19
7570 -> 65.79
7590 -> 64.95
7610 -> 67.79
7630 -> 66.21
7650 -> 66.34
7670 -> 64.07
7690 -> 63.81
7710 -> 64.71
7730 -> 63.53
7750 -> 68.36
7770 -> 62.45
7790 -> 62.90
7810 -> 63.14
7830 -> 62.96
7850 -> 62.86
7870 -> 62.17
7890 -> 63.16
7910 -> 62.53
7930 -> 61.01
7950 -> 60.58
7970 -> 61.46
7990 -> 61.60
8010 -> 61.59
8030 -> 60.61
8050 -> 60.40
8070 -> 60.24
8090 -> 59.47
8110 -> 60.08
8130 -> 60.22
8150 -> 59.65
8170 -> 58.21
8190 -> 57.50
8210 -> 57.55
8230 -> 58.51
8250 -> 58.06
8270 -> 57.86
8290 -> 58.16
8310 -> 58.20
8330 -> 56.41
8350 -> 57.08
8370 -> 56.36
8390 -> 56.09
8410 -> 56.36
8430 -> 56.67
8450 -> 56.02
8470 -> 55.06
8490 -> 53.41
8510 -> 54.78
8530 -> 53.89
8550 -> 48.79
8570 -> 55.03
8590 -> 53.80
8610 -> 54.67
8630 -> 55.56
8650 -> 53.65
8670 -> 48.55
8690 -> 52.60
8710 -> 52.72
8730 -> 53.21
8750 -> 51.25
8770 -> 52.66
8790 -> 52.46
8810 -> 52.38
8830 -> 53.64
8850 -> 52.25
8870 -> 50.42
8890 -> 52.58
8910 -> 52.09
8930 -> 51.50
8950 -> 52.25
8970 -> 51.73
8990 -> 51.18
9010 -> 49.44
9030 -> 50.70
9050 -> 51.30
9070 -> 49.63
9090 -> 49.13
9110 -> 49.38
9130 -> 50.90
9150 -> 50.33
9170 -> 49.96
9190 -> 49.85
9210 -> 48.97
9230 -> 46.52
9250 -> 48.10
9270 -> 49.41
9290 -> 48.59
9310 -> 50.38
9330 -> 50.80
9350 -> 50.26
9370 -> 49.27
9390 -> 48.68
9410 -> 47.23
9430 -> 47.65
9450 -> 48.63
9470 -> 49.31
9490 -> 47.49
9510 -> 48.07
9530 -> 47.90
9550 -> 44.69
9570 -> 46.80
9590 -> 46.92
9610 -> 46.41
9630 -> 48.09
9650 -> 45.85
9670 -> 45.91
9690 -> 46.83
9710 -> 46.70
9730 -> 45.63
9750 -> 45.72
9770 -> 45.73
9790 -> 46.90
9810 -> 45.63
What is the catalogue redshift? 0.000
